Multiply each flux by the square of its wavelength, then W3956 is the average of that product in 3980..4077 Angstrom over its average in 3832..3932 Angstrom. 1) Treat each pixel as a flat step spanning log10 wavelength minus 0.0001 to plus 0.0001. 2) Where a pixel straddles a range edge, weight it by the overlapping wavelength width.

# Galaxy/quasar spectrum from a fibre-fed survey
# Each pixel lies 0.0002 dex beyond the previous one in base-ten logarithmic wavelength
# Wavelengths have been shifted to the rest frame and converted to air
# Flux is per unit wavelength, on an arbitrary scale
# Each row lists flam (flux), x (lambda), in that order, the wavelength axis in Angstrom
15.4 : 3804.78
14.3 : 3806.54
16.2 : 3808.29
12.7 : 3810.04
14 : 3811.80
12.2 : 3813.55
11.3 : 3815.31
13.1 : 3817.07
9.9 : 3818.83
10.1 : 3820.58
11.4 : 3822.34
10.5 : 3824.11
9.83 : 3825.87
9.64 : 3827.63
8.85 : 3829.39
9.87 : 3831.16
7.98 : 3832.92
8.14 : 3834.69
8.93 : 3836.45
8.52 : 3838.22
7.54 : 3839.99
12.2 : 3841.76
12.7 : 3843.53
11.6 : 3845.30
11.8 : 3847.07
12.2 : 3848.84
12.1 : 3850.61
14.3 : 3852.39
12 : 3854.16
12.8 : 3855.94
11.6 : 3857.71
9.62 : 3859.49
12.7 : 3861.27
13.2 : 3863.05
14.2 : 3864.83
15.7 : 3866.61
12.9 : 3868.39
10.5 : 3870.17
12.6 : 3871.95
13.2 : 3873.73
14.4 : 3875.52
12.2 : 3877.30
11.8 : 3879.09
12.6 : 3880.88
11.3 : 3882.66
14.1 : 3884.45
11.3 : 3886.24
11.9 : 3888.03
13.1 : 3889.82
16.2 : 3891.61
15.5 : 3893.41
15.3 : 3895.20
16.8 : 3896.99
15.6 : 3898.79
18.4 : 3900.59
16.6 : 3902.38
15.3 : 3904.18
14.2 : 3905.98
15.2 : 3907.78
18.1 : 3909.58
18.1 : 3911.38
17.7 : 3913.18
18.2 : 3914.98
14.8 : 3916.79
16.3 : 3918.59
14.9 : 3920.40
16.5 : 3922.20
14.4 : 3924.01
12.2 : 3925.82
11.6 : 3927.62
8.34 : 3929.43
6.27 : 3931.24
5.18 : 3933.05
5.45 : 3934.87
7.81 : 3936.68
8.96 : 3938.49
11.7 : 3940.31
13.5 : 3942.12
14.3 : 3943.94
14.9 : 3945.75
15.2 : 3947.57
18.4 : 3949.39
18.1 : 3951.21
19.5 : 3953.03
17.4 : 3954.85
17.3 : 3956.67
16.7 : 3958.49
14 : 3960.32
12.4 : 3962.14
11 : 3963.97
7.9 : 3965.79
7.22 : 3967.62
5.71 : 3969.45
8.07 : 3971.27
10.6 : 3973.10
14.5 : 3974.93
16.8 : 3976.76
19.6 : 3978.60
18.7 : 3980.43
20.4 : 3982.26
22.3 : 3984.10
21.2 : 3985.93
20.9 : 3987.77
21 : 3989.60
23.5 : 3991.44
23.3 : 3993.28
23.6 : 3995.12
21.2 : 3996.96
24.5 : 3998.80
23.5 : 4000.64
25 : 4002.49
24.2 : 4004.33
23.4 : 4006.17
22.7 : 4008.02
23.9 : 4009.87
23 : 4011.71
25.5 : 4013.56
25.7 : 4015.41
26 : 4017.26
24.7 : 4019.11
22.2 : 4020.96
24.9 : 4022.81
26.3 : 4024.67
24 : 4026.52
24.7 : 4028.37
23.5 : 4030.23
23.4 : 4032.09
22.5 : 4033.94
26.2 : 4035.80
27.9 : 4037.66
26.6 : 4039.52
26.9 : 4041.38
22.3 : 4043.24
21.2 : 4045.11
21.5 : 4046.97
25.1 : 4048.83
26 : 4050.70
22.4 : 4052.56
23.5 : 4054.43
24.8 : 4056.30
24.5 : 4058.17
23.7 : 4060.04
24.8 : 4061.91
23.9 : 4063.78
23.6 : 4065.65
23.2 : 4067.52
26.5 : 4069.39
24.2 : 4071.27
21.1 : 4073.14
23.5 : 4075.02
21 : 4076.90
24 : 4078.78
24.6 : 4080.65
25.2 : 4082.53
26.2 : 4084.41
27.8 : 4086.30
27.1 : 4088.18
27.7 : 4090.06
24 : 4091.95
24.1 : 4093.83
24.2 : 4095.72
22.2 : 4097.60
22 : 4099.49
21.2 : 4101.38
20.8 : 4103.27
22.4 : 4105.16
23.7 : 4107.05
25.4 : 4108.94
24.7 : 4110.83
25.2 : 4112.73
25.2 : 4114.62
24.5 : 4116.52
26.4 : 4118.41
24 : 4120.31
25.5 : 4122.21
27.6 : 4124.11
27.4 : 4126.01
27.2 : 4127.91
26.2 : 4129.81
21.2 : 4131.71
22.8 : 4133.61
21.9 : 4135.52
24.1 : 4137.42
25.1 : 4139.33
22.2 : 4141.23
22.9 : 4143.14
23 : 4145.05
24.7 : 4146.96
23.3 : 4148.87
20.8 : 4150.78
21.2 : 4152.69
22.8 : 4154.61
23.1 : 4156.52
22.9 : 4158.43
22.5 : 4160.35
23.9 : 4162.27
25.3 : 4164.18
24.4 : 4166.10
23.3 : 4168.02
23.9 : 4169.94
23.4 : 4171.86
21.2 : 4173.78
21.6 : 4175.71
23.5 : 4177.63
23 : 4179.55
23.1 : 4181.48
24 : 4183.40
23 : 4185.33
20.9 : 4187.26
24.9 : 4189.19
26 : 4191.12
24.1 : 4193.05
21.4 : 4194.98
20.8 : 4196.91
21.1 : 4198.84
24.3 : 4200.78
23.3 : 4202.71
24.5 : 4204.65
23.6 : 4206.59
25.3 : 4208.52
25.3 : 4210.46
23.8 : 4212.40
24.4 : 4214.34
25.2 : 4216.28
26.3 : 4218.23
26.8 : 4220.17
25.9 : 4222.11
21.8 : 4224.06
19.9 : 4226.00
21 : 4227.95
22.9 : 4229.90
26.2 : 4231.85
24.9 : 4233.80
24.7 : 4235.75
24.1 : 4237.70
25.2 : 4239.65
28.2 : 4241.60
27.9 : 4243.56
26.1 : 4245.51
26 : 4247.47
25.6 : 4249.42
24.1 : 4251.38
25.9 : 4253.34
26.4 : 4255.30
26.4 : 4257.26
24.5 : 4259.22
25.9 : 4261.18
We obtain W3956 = 1.9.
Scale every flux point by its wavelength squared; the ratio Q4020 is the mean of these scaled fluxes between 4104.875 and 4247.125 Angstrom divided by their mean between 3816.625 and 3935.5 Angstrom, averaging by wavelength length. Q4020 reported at 2.21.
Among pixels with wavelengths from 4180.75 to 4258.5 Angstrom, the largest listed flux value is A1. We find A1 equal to 28.2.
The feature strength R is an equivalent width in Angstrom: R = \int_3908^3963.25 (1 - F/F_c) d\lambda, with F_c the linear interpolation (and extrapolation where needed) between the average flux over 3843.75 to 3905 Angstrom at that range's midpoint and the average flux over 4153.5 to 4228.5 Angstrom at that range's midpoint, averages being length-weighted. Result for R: 5.0 Angstrom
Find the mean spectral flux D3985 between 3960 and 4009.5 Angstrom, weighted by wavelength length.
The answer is 18.2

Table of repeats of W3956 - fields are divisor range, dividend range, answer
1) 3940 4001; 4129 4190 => 1.51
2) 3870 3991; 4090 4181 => 1.84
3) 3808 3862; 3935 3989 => 1.40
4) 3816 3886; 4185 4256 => 2.54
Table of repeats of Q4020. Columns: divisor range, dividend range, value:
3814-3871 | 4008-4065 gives 2.40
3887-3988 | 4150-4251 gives 1.89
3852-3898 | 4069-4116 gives 2.05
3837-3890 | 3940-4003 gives 1.47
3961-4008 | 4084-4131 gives 1.46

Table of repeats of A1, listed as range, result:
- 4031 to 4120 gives 27.9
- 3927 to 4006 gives 25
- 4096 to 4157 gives 27.6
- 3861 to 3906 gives 18.4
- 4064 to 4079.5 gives 26.5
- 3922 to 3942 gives 16.5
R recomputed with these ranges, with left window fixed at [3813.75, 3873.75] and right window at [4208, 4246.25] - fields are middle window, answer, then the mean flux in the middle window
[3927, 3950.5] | 6.0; 10.9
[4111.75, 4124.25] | -2.6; 25.3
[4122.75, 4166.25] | -3.8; 23.8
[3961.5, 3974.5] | 5.4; 9.12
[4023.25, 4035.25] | -4.3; 24.2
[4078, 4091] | -4.2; 26.1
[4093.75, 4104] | -1.0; 22.3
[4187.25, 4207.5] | 0.4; 23.3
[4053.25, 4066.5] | -3.6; 24.1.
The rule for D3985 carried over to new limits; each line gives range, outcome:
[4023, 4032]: 24.5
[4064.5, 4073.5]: 23.9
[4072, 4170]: 24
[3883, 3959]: 14.3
